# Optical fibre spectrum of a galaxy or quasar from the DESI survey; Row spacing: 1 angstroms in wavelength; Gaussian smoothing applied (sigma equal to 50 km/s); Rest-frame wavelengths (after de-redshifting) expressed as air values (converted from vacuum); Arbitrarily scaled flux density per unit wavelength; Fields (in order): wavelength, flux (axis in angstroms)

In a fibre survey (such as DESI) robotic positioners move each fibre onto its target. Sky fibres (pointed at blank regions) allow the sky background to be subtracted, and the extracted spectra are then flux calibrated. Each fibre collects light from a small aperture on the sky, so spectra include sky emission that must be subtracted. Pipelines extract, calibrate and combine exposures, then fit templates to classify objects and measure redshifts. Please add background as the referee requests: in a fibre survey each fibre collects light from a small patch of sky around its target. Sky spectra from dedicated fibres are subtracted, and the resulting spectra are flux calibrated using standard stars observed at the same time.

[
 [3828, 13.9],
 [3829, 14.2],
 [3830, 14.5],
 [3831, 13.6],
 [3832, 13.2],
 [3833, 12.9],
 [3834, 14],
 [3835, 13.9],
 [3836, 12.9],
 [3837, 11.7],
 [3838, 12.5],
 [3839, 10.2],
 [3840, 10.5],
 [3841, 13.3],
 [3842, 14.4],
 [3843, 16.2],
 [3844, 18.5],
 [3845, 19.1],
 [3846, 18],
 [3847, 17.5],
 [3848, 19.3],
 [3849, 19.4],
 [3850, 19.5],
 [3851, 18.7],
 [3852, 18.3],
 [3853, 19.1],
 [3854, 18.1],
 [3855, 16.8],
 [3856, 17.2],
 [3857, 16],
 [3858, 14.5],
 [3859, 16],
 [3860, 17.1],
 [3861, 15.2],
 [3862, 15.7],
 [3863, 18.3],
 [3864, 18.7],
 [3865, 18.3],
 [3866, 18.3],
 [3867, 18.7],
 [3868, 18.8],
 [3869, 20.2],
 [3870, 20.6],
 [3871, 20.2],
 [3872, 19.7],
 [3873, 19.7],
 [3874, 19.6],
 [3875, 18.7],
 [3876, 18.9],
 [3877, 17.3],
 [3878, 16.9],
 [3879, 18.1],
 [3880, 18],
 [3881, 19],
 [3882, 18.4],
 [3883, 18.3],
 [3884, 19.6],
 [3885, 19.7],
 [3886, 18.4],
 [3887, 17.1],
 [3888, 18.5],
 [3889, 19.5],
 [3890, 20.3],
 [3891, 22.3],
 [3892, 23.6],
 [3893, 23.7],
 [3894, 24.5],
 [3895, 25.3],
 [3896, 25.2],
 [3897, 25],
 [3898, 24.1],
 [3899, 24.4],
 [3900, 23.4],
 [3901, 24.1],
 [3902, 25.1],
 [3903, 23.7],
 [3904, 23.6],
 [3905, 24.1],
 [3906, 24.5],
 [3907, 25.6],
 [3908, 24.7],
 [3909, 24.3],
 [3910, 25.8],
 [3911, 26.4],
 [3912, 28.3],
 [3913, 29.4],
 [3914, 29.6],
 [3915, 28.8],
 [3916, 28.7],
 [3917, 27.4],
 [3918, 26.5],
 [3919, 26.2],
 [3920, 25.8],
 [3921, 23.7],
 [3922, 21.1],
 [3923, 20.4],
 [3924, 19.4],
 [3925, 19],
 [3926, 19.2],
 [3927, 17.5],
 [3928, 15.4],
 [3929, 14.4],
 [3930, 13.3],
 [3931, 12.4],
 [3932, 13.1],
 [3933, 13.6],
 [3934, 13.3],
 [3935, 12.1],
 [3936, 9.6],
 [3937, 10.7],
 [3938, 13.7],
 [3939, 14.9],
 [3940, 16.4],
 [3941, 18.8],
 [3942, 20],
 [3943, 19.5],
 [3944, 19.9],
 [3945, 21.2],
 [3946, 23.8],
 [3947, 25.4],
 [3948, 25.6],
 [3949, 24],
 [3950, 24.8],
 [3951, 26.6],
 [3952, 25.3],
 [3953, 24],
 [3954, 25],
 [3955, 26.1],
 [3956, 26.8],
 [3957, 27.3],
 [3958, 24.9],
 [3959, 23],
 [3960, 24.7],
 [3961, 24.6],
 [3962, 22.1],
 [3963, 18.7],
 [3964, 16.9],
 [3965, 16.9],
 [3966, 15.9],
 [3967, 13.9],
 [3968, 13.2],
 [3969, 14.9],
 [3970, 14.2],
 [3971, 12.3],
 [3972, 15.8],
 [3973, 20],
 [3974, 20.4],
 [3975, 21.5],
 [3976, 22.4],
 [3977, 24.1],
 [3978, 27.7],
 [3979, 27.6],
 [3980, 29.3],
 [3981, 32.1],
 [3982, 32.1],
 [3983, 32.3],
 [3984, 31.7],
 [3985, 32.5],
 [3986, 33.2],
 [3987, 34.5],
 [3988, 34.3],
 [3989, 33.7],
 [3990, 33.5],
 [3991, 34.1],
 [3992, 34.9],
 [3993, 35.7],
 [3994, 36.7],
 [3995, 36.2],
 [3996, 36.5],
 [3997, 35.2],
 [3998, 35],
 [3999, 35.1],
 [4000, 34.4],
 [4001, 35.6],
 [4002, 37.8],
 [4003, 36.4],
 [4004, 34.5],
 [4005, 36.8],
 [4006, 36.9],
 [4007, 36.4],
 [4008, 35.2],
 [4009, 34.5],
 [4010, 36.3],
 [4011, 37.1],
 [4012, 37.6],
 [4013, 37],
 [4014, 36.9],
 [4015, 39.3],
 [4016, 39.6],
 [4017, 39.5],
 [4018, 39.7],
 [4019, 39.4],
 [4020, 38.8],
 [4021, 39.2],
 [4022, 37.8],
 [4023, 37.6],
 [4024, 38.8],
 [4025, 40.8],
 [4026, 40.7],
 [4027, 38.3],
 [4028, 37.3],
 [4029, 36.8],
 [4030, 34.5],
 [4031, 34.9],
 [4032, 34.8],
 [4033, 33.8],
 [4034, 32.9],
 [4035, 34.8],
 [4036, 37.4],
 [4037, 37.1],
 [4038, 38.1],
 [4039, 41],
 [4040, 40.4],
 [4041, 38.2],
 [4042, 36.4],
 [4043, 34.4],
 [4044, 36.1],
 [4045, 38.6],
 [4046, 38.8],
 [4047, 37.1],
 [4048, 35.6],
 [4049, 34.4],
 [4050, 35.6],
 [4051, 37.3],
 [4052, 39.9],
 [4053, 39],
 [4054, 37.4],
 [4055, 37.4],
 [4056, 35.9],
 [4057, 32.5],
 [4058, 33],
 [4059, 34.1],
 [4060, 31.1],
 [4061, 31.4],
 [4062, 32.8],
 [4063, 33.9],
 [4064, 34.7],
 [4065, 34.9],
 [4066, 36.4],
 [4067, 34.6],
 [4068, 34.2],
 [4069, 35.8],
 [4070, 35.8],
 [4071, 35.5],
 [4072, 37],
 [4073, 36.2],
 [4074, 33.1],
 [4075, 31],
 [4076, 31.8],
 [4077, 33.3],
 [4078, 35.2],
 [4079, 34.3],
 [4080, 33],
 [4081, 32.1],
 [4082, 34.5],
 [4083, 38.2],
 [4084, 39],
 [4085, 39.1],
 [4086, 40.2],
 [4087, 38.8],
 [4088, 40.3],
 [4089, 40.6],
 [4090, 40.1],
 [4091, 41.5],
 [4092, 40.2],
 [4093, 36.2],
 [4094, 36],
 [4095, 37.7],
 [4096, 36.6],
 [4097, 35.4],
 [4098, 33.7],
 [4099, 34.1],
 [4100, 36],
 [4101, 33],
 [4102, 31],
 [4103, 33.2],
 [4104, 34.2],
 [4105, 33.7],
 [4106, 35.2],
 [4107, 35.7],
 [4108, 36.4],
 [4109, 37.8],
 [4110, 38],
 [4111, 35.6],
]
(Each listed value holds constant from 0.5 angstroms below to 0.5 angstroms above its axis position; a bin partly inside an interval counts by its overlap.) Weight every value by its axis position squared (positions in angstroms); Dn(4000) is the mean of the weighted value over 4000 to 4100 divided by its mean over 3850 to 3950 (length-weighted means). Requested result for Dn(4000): 1.94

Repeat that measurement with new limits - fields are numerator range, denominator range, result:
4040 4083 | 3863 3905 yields 1.86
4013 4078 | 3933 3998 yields 1.57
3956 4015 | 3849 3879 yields 1.71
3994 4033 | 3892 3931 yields 1.65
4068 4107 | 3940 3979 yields 1.79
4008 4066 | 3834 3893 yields 2.27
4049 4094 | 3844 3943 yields 1.96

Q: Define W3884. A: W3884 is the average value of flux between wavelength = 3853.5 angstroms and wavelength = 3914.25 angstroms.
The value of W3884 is 20.9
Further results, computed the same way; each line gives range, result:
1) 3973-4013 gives 33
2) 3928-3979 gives 19.4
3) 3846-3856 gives 18.4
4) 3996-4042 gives 37.1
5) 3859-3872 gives 18.3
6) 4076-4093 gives 37.3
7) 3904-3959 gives 21.7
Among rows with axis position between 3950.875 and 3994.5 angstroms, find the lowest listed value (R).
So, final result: 12.3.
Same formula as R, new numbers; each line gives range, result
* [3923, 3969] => 9.6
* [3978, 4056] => 27.6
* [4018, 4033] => 33.8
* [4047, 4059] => 32.5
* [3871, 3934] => 12.4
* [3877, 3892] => 16.9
